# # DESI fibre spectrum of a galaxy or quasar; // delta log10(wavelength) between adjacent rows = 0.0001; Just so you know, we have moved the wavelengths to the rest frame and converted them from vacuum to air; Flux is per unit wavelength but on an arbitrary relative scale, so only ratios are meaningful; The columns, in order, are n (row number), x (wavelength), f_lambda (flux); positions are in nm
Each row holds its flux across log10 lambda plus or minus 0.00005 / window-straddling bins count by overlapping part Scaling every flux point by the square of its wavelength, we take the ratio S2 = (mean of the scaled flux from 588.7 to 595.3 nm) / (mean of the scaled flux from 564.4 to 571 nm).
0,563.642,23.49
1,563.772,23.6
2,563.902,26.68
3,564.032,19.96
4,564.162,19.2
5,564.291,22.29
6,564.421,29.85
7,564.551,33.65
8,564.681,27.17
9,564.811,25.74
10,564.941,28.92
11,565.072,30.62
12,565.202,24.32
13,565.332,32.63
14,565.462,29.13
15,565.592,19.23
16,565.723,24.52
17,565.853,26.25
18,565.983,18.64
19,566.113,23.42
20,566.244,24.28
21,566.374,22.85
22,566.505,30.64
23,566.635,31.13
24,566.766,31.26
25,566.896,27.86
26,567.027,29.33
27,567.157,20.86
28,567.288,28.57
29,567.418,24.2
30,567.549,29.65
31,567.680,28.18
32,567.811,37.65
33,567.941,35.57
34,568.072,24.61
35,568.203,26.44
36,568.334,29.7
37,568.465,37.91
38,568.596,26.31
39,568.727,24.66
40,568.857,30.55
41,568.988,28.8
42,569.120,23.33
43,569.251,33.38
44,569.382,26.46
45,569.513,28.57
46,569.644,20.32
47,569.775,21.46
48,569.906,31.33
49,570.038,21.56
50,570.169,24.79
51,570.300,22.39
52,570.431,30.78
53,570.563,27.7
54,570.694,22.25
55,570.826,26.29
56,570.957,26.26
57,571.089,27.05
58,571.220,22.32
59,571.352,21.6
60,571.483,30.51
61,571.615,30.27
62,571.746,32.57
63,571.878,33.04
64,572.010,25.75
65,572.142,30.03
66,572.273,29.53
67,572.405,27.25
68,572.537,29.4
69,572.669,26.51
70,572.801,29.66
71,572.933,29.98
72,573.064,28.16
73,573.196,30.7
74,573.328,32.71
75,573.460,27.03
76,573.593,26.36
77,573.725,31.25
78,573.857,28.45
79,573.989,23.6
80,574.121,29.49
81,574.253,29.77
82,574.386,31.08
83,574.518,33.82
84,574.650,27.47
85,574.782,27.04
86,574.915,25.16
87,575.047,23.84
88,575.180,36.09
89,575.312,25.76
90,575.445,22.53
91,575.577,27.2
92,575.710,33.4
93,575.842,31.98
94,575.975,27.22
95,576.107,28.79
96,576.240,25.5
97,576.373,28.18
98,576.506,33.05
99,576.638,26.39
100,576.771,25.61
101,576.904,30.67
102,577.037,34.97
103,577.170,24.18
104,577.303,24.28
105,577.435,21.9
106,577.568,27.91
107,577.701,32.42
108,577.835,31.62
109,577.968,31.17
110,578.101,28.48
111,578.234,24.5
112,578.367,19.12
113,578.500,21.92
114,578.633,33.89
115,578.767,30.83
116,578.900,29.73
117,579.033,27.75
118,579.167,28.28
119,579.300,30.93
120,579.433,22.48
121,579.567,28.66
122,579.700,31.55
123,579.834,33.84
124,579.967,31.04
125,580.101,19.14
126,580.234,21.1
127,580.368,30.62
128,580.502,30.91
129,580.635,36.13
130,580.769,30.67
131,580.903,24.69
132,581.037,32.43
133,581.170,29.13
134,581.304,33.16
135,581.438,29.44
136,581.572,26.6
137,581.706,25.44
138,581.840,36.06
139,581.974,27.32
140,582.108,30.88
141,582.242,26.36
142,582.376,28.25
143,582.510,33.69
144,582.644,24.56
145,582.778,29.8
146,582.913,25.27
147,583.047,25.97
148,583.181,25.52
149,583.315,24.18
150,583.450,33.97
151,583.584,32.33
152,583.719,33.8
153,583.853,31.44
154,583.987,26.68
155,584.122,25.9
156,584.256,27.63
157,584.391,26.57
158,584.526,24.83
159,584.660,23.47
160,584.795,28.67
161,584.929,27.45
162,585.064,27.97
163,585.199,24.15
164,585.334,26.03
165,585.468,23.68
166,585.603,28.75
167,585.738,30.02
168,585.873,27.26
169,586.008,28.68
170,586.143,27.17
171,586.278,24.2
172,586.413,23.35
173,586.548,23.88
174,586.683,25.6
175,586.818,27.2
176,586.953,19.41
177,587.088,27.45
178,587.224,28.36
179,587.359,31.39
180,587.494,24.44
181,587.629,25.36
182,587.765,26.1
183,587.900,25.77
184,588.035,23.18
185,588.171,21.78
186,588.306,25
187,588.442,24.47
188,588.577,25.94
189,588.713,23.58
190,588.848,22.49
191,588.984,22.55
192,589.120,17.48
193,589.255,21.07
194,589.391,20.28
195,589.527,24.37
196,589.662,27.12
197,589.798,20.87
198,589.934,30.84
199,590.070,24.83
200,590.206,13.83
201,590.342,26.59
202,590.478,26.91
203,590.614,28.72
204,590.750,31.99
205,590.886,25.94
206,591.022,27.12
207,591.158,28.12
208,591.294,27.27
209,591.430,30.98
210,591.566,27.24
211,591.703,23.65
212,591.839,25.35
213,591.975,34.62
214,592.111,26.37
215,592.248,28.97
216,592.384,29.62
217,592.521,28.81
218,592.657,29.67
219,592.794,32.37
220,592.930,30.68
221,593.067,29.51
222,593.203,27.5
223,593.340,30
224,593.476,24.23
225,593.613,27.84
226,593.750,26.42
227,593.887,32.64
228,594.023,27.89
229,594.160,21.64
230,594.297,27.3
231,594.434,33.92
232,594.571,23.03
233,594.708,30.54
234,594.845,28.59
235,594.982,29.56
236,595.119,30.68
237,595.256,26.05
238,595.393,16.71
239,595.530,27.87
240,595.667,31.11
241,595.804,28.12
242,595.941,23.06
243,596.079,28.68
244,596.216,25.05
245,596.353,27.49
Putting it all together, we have 1.07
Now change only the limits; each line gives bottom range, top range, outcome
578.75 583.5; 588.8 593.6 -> 0.96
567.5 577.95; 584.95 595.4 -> 1.00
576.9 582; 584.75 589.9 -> 0.90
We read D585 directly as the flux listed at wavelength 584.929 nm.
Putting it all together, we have 27.45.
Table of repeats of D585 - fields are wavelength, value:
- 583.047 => 25.97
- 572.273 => 29.53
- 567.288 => 28.57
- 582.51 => 33.69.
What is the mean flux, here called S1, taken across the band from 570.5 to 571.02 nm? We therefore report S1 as 25.6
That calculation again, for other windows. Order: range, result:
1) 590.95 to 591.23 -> 27.6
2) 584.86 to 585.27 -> 26.5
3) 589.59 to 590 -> 26.3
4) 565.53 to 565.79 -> 21.9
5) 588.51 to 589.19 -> 22.4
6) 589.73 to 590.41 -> 23.4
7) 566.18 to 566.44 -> 23.6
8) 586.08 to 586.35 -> 25.6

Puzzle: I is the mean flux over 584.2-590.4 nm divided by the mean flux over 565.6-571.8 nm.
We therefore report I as 0.9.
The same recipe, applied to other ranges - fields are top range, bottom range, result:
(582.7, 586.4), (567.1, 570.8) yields 1.00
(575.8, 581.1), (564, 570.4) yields 1.05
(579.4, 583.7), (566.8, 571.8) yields 1.05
